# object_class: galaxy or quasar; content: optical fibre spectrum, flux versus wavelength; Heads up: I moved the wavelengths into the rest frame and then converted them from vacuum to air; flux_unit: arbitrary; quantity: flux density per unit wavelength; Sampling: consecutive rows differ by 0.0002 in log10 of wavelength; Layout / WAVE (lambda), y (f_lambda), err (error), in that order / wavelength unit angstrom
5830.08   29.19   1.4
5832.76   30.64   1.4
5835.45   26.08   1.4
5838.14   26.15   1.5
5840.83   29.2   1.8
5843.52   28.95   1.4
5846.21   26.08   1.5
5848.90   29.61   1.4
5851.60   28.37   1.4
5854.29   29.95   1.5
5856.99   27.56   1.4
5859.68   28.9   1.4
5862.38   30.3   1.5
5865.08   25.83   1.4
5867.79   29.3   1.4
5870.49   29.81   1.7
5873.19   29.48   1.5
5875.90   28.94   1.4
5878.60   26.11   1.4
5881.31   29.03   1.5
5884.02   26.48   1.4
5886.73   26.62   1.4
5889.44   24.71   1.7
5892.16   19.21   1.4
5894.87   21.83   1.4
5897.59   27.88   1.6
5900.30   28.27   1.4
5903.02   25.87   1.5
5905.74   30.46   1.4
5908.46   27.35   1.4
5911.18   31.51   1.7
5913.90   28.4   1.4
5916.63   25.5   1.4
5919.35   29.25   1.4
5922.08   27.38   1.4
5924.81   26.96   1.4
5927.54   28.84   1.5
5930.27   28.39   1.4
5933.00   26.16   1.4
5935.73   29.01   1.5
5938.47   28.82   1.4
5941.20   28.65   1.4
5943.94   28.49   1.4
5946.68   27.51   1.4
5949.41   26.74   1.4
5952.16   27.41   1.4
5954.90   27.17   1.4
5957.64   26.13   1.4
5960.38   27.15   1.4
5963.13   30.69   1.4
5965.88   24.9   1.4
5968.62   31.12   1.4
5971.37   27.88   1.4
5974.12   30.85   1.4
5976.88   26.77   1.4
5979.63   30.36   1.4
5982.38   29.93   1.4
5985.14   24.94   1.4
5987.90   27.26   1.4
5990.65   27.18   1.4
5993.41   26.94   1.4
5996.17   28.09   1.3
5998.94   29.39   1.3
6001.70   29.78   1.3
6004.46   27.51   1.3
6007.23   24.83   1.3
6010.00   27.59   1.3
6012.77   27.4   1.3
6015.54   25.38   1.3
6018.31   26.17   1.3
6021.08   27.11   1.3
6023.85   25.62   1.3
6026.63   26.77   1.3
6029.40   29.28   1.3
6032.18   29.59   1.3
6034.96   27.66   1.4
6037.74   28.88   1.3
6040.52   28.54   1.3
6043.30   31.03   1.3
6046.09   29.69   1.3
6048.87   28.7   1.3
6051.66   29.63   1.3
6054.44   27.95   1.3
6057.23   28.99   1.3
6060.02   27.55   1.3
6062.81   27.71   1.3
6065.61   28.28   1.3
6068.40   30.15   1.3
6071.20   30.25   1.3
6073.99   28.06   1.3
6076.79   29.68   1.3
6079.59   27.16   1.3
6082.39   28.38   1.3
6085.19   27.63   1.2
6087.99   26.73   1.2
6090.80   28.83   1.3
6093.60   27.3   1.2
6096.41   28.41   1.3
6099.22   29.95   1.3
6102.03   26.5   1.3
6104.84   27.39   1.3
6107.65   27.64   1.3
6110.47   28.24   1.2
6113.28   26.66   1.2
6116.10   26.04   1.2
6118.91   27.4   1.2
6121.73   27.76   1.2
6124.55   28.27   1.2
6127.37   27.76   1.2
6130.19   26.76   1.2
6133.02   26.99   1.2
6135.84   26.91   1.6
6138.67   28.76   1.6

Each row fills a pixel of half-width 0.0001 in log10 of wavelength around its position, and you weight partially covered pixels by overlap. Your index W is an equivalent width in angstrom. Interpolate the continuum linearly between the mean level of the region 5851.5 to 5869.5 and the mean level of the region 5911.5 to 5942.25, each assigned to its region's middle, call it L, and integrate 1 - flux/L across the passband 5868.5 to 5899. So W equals 2.16 angstrom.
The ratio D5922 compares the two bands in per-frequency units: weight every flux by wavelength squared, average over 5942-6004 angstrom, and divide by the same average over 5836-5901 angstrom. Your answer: 1.06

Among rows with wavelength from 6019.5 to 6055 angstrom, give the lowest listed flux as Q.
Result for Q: 25.62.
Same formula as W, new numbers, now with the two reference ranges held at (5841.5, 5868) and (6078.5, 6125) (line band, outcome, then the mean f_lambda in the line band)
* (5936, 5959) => 0.4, 27.7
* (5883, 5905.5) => 2.4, 25.4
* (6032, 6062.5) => -1.1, 28.9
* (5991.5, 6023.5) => 0.8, 27.2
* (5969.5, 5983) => -0.5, 29.2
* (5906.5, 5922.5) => -0.1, 28.4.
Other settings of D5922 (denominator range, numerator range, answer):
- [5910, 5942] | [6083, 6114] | 1.04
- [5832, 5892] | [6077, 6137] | 1.07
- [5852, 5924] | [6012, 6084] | 1.08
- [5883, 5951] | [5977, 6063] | 1.06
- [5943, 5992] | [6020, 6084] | 1.05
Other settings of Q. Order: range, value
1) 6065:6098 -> 26.73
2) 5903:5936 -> 25.5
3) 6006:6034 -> 24.83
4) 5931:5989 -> 24.9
